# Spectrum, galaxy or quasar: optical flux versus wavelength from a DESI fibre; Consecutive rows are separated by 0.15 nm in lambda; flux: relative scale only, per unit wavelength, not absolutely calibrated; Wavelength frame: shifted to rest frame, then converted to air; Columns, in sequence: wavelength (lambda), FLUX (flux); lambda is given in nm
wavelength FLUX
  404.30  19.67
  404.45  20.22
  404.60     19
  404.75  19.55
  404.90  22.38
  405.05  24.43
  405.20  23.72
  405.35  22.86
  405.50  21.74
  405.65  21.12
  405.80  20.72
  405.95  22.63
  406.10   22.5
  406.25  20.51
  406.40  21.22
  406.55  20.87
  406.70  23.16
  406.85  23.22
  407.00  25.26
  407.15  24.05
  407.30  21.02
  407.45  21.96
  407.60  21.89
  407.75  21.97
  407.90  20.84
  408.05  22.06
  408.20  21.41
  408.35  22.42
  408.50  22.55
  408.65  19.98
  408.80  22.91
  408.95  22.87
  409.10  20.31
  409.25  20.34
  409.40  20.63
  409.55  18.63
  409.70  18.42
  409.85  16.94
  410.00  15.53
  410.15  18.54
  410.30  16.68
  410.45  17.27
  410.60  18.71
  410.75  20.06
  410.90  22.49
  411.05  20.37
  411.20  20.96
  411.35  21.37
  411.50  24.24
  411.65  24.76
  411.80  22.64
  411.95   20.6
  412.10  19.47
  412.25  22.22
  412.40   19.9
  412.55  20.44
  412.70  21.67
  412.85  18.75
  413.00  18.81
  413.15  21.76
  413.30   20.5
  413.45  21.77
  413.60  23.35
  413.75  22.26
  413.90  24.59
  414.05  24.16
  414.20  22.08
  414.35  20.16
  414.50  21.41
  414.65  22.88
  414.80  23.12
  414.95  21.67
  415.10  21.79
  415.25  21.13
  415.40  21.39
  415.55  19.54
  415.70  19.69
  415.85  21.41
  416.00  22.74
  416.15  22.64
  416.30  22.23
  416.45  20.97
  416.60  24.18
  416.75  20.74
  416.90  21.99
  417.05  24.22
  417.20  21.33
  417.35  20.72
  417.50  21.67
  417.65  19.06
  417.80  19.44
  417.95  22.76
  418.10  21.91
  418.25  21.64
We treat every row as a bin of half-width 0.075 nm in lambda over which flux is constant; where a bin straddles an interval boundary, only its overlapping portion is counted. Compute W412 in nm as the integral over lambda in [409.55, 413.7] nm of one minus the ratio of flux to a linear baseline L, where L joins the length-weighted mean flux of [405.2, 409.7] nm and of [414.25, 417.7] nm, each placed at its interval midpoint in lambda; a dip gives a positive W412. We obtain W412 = 0.27 nm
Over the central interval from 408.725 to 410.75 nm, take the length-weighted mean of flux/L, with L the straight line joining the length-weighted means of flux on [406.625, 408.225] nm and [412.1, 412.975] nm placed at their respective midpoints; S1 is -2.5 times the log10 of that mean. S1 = 0.13 mag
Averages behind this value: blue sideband 22.5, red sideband 20.4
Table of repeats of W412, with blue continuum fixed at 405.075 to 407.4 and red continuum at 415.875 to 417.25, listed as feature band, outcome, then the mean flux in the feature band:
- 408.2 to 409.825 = 0.112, 20.8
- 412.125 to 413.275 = 0.096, 20.5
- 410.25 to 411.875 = 0.102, 20.9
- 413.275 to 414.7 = -0.003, 22.4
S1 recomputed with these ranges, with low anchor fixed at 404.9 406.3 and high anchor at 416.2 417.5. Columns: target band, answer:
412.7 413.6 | 0.07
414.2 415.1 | 0.01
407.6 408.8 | 0.03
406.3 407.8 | -0.01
